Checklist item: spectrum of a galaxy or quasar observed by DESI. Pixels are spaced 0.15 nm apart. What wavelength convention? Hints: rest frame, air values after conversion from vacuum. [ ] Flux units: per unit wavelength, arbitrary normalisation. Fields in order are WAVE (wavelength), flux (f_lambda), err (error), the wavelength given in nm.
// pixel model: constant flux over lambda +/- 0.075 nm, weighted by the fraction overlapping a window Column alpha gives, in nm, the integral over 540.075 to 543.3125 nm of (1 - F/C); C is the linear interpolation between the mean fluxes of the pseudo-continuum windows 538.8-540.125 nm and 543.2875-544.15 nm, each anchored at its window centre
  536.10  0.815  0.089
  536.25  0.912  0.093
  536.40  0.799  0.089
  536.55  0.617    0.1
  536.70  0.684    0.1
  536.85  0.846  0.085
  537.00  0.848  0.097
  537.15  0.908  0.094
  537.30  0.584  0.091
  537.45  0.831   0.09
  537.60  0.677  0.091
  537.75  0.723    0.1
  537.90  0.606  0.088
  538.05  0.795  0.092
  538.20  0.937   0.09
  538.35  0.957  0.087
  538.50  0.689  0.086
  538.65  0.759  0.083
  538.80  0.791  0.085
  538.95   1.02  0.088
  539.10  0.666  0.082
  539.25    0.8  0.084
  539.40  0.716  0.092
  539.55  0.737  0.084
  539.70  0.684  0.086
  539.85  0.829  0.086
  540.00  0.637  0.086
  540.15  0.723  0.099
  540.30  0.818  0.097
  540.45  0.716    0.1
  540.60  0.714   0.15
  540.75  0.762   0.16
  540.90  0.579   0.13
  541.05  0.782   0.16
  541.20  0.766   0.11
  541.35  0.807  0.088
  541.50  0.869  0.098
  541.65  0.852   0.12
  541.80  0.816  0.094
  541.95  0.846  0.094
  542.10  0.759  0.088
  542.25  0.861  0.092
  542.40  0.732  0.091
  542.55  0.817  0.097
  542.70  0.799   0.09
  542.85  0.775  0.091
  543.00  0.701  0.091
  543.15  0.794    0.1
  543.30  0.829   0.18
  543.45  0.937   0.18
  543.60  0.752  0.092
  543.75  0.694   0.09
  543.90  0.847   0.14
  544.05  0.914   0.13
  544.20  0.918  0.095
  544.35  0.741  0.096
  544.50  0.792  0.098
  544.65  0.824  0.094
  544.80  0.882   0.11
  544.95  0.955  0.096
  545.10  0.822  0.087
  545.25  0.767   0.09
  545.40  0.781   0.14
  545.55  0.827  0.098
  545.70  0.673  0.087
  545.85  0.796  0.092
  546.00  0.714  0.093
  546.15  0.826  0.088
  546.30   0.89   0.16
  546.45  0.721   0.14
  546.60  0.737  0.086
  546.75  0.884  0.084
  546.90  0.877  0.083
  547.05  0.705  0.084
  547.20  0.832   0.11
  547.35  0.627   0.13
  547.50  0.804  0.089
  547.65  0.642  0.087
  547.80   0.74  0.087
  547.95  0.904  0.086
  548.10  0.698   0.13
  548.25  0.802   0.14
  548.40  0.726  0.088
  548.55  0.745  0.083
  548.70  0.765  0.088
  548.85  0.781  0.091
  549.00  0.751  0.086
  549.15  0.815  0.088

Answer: 0.09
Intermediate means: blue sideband 0.761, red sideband 0.831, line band 0.777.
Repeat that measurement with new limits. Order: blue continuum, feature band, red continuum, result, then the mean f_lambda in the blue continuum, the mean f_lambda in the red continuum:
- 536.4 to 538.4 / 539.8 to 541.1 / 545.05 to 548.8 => 0.07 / 0.769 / 0.772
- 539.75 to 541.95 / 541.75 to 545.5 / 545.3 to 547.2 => -0.18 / 0.764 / 0.787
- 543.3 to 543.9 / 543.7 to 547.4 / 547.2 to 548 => -0.13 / 0.805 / 0.747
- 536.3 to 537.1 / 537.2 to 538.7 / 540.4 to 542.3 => 0.03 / 0.768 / 0.779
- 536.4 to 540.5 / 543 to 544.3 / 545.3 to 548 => -0.09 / 0.764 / 0.775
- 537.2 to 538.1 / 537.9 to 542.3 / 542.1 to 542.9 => -0.17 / 0.706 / 0.794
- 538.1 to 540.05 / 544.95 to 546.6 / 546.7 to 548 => -0.02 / 0.788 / 0.775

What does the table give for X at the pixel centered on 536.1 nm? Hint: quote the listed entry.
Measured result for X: 0.815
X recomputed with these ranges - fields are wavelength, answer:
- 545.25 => 0.767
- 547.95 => 0.904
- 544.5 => 0.792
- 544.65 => 0.824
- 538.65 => 0.759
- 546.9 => 0.877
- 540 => 0.637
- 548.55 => 0.745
